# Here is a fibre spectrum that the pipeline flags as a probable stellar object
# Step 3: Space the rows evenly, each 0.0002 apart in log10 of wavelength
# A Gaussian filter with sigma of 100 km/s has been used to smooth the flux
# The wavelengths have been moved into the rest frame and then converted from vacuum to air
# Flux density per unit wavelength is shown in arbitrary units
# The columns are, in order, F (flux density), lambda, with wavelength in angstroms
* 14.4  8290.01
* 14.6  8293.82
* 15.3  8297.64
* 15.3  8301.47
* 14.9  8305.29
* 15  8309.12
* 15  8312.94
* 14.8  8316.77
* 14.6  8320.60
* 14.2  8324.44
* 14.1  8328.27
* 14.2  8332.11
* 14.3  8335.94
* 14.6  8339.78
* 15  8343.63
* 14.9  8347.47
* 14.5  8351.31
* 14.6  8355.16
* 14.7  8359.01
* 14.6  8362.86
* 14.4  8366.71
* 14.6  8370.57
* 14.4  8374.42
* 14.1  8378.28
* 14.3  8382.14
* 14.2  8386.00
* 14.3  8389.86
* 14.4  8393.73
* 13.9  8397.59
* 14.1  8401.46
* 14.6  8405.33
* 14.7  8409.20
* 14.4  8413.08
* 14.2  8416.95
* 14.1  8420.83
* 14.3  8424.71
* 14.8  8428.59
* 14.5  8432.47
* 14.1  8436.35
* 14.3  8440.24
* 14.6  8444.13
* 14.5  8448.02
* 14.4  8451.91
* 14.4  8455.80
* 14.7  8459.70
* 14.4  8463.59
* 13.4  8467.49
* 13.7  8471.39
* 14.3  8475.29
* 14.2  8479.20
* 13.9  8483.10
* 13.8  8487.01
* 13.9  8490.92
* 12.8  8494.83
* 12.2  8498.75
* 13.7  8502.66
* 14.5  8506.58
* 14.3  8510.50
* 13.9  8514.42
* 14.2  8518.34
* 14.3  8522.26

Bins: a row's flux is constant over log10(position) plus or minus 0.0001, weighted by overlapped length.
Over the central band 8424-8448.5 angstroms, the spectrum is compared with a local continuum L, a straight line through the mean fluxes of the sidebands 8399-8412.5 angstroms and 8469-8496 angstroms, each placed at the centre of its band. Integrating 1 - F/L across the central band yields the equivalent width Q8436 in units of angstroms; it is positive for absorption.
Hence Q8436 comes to -0.4 angstroms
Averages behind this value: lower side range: 14.4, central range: 14.4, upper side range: 13.8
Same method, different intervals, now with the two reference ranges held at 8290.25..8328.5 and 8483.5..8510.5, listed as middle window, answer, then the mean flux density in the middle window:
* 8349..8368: -0.1 angstroms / 14.6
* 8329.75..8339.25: 0.2 angstroms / 14.3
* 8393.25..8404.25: 0.1 angstroms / 14.1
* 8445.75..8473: -0.8 angstroms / 14.2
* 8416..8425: -0.1 angstroms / 14.2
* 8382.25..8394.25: 0.0 angstroms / 14.3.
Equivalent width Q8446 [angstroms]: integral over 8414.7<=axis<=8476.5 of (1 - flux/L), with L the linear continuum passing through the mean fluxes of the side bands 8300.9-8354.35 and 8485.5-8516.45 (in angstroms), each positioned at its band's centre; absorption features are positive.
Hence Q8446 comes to -1.5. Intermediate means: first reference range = 14.7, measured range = 14.3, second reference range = 13.6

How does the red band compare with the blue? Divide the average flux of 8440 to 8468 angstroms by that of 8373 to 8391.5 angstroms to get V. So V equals 1.0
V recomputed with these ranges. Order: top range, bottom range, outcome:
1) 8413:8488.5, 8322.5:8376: 0.98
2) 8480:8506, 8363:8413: 0.94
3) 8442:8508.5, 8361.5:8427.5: 0.97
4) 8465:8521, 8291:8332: 0.93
